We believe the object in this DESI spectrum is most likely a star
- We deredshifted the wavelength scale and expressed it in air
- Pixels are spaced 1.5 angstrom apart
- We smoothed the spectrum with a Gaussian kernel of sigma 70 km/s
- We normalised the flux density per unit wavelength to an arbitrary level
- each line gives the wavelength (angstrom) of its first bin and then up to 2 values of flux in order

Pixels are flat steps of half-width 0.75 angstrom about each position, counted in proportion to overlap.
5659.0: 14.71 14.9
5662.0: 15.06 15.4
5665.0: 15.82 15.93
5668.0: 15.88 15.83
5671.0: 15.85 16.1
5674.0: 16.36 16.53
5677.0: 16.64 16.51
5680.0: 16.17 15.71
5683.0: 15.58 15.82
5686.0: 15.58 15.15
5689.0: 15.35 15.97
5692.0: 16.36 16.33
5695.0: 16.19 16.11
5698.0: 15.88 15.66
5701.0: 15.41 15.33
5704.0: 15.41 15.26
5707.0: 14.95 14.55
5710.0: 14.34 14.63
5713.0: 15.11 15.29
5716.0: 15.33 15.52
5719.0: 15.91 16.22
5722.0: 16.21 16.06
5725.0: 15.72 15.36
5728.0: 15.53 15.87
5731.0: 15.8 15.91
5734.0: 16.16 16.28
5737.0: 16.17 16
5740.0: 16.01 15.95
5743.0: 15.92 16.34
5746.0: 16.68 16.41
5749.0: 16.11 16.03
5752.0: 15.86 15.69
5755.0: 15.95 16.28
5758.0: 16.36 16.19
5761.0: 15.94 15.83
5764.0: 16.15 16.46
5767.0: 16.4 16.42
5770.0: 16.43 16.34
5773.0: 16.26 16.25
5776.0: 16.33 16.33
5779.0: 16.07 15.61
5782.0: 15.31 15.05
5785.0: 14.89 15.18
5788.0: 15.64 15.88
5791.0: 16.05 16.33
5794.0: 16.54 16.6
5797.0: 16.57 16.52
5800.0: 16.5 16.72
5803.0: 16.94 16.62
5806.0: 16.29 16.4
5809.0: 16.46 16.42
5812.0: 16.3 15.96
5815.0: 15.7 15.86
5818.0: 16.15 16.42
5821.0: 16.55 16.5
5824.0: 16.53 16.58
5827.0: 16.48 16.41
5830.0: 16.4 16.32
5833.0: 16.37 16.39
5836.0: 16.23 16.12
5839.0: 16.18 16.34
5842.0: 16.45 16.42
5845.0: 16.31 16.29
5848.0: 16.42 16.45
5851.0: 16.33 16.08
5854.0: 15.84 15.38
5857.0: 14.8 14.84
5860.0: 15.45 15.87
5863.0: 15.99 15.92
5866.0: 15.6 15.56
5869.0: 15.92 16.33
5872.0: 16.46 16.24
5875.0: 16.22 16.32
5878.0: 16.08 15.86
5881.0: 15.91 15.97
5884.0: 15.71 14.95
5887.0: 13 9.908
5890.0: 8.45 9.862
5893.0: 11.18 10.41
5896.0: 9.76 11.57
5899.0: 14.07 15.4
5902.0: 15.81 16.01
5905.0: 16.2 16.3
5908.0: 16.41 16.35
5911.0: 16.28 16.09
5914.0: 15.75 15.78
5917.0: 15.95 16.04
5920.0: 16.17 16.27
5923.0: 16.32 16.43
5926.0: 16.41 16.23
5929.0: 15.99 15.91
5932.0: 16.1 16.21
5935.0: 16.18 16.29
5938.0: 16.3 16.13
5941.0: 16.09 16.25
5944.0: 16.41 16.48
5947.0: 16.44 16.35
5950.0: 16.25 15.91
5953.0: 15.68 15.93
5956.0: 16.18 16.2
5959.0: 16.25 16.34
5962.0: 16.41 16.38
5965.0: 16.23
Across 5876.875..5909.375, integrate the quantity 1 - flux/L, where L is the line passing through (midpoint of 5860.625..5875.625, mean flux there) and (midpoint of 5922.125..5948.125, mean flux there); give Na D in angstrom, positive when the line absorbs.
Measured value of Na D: 4.6 angstrom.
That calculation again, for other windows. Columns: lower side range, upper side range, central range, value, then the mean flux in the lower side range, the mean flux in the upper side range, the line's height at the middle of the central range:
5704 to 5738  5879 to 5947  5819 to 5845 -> -1.9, 15.6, 15.1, 15.3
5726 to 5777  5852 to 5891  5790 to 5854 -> -3.4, 16.1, 15.1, 15.5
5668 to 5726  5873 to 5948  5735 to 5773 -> -1.5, 15.7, 15.2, 15.6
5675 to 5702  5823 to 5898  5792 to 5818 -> -1.6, 15.9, 15.2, 15.4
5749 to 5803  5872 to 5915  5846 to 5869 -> -1.3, 16.1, 14.4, 14.9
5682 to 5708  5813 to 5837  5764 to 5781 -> -0.2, 15.7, 16.3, 16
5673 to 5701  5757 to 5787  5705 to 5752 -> 0.7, 16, 16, 16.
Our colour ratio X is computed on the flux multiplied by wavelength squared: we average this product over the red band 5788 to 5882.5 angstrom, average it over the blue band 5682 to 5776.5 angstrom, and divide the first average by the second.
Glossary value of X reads 1.1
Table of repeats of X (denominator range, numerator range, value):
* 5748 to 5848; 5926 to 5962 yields 1.05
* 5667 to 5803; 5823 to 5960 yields 1.03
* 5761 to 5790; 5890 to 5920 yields 0.94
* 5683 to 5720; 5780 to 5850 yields 1.09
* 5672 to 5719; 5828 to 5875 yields 1.08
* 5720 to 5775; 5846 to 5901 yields 0.95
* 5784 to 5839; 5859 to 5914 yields 0.93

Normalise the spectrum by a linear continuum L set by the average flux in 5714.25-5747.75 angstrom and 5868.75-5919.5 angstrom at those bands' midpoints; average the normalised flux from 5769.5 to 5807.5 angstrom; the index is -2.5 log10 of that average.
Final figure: -0.044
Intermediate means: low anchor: 15.9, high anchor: 14.7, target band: 16.1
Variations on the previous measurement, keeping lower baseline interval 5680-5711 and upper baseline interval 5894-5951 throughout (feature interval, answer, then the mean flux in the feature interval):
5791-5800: -0.06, 16.5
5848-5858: -0.01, 15.8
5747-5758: -0.03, 16.1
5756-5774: -0.04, 16.3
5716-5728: -0.02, 15.8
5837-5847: -0.05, 16.3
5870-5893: 0.09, 14.4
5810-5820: -0.03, 16.1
